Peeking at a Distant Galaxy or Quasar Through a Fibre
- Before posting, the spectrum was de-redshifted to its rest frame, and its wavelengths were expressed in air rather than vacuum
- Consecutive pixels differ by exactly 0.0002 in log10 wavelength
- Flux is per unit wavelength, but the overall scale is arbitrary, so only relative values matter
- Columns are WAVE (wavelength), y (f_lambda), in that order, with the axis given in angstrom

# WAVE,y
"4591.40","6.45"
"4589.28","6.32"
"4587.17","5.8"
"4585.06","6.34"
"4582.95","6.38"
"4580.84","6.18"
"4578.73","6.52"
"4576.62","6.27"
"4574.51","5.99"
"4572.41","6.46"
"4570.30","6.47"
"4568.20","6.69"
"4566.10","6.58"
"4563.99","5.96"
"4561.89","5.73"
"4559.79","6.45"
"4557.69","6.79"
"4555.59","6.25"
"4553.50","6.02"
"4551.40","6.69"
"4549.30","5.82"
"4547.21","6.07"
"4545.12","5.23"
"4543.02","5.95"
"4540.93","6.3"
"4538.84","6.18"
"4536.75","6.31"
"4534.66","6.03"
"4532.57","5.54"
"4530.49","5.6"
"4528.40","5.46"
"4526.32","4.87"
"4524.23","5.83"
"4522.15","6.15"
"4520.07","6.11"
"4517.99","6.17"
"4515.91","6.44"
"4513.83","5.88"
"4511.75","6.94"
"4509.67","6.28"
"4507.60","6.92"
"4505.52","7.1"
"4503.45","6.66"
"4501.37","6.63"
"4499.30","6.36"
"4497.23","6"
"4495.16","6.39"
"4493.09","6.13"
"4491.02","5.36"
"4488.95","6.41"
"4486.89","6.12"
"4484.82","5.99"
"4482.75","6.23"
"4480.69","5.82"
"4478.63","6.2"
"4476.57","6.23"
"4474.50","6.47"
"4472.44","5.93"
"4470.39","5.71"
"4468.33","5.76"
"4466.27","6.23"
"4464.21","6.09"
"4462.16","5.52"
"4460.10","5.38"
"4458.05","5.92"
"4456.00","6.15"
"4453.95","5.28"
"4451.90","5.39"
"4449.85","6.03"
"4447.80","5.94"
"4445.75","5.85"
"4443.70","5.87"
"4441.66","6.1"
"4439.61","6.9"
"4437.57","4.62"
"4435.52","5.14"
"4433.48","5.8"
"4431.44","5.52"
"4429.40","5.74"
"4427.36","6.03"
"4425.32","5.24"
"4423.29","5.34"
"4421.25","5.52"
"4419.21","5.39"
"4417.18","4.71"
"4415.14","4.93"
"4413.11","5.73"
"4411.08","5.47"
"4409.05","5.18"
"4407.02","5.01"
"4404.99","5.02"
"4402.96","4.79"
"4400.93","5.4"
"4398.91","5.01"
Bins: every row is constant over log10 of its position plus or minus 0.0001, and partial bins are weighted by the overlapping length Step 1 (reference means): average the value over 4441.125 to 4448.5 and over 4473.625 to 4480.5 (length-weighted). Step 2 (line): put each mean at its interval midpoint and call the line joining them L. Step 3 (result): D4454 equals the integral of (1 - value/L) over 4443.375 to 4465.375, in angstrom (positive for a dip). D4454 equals 0.9 angstrom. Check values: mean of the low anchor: 5.93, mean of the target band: 5.76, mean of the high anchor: 6.23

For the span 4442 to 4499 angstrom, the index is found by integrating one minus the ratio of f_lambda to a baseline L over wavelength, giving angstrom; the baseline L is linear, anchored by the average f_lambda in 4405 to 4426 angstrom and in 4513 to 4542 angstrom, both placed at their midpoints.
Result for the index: -3.8 angstrom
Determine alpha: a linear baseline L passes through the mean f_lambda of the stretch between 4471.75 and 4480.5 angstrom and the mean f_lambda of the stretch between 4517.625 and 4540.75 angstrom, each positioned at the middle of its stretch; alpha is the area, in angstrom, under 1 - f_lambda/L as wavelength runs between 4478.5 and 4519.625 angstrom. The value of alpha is -1.8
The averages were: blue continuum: 6.18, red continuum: 5.85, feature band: 6.3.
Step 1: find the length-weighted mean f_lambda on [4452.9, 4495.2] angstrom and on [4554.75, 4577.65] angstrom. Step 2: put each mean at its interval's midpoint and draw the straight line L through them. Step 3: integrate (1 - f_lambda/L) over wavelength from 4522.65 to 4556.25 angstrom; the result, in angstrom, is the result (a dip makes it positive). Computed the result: 1.8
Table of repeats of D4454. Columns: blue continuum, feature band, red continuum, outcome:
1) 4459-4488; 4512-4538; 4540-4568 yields 0.8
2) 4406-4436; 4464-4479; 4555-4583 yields -0.9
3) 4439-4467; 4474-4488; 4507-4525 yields -0.2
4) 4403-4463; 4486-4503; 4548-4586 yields -0.9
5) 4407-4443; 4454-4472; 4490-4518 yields 0.3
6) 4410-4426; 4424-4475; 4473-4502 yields -0.8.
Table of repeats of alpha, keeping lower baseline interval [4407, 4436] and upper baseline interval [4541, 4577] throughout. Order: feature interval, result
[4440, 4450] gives -0.9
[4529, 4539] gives 0.3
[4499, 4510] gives -1.5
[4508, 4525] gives -0.9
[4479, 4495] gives -0.7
